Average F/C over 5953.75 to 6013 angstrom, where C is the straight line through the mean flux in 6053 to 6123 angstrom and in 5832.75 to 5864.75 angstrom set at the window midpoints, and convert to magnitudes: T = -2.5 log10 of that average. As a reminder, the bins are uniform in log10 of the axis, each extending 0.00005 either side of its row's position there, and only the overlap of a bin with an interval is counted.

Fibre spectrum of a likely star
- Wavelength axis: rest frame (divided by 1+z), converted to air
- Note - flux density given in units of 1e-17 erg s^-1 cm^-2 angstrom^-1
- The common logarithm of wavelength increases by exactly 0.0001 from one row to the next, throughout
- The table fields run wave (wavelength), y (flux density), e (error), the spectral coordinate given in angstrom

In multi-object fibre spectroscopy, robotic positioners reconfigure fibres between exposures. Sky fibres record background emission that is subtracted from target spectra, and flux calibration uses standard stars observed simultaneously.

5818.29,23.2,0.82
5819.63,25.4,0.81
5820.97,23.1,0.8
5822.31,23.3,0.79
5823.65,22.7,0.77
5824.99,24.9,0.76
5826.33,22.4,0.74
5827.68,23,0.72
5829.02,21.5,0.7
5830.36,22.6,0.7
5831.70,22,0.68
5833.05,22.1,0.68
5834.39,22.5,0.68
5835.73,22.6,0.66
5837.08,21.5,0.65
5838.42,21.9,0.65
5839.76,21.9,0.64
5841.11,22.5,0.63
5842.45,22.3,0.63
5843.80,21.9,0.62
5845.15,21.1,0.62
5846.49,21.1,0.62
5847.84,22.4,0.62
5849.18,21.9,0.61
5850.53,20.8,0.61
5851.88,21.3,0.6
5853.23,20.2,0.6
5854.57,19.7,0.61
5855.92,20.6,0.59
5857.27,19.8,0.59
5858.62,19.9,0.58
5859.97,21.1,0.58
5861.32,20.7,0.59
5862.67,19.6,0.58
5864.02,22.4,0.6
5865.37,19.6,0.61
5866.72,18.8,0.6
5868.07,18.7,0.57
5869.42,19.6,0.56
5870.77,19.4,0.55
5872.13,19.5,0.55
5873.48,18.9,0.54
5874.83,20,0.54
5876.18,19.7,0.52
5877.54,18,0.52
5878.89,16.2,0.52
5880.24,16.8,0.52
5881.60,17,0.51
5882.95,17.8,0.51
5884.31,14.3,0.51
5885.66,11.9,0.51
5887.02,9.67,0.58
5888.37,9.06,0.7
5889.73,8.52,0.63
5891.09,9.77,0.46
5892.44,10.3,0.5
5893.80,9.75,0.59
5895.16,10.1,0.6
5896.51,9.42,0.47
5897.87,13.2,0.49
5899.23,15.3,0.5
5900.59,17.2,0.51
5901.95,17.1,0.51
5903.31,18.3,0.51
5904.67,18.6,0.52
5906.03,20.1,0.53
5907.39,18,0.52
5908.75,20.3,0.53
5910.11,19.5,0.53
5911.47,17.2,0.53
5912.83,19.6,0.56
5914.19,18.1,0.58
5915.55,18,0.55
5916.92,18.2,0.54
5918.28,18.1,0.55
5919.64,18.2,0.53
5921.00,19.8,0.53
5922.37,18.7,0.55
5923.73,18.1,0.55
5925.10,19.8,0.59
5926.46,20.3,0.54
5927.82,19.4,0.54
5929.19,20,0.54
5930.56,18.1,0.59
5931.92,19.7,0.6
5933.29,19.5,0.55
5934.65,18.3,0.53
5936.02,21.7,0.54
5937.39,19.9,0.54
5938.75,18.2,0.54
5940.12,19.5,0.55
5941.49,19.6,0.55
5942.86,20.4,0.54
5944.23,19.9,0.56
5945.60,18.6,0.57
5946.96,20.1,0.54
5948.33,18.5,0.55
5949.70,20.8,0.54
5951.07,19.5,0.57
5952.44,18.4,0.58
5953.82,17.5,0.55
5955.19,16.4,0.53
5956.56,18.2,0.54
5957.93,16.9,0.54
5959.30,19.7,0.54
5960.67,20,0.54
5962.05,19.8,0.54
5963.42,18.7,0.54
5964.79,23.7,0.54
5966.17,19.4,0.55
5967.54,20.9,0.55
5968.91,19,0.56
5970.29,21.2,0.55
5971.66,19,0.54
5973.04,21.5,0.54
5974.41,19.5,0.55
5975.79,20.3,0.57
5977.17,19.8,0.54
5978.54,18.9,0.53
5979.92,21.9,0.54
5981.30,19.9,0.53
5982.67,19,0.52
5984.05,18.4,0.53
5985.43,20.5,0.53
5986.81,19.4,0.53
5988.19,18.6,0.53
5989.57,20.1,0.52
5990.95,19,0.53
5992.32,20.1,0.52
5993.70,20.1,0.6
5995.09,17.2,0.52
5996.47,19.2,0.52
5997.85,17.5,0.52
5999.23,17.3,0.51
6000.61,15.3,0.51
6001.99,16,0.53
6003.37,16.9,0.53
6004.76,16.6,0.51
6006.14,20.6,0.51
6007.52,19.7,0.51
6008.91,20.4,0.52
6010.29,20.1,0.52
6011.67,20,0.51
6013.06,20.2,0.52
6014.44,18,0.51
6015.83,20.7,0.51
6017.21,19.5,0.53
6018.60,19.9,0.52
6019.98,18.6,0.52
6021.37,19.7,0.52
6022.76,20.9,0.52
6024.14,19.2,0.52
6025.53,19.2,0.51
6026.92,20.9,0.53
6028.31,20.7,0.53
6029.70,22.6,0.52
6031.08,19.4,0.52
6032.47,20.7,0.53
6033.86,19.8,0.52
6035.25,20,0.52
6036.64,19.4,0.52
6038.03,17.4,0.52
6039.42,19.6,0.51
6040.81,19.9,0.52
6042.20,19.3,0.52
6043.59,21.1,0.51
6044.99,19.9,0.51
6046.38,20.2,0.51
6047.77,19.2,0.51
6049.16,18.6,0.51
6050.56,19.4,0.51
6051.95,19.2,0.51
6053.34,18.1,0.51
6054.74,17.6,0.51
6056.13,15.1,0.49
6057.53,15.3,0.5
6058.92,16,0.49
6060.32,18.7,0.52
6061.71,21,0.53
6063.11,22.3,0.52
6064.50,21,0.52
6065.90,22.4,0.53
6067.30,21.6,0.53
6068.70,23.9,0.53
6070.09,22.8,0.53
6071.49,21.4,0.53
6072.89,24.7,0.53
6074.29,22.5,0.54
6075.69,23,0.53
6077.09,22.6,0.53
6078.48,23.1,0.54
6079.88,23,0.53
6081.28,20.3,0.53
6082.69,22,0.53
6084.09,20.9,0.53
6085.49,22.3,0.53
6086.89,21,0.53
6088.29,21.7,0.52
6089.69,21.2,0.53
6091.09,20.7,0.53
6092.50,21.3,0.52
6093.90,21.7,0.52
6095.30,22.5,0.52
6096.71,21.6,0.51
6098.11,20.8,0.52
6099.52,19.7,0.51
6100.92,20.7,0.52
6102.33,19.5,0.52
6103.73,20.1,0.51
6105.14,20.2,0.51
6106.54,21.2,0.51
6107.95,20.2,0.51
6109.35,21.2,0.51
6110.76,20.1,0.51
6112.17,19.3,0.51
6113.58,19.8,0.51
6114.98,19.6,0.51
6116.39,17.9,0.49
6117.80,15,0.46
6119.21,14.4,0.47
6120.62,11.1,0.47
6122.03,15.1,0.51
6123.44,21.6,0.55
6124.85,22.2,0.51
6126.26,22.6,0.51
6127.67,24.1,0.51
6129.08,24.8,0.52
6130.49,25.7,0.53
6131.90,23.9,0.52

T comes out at 0.08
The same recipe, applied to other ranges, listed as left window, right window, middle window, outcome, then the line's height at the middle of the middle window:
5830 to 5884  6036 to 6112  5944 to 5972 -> 0.06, 20.4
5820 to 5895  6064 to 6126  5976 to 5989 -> 0.02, 20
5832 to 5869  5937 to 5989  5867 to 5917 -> 0.27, 20.5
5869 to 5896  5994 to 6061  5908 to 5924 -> -0.19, 15.7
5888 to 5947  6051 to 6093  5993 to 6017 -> 0.04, 19.3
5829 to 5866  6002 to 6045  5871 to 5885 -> 0.18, 21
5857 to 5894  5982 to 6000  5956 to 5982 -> -0.08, 18.5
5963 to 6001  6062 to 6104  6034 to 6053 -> 0.08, 20.9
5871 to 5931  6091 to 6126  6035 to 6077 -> -0.07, 18.8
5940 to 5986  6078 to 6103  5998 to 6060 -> 0.08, 20.5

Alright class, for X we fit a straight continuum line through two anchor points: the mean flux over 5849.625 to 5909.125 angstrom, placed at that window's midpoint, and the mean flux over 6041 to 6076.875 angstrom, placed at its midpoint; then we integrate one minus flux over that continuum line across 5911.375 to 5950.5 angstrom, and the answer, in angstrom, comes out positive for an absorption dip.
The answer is -2.9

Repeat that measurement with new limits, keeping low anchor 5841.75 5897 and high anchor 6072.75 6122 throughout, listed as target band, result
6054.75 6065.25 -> 0.8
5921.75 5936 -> -0.8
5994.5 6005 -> 1.2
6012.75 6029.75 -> -0.4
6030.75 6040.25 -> 0.1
